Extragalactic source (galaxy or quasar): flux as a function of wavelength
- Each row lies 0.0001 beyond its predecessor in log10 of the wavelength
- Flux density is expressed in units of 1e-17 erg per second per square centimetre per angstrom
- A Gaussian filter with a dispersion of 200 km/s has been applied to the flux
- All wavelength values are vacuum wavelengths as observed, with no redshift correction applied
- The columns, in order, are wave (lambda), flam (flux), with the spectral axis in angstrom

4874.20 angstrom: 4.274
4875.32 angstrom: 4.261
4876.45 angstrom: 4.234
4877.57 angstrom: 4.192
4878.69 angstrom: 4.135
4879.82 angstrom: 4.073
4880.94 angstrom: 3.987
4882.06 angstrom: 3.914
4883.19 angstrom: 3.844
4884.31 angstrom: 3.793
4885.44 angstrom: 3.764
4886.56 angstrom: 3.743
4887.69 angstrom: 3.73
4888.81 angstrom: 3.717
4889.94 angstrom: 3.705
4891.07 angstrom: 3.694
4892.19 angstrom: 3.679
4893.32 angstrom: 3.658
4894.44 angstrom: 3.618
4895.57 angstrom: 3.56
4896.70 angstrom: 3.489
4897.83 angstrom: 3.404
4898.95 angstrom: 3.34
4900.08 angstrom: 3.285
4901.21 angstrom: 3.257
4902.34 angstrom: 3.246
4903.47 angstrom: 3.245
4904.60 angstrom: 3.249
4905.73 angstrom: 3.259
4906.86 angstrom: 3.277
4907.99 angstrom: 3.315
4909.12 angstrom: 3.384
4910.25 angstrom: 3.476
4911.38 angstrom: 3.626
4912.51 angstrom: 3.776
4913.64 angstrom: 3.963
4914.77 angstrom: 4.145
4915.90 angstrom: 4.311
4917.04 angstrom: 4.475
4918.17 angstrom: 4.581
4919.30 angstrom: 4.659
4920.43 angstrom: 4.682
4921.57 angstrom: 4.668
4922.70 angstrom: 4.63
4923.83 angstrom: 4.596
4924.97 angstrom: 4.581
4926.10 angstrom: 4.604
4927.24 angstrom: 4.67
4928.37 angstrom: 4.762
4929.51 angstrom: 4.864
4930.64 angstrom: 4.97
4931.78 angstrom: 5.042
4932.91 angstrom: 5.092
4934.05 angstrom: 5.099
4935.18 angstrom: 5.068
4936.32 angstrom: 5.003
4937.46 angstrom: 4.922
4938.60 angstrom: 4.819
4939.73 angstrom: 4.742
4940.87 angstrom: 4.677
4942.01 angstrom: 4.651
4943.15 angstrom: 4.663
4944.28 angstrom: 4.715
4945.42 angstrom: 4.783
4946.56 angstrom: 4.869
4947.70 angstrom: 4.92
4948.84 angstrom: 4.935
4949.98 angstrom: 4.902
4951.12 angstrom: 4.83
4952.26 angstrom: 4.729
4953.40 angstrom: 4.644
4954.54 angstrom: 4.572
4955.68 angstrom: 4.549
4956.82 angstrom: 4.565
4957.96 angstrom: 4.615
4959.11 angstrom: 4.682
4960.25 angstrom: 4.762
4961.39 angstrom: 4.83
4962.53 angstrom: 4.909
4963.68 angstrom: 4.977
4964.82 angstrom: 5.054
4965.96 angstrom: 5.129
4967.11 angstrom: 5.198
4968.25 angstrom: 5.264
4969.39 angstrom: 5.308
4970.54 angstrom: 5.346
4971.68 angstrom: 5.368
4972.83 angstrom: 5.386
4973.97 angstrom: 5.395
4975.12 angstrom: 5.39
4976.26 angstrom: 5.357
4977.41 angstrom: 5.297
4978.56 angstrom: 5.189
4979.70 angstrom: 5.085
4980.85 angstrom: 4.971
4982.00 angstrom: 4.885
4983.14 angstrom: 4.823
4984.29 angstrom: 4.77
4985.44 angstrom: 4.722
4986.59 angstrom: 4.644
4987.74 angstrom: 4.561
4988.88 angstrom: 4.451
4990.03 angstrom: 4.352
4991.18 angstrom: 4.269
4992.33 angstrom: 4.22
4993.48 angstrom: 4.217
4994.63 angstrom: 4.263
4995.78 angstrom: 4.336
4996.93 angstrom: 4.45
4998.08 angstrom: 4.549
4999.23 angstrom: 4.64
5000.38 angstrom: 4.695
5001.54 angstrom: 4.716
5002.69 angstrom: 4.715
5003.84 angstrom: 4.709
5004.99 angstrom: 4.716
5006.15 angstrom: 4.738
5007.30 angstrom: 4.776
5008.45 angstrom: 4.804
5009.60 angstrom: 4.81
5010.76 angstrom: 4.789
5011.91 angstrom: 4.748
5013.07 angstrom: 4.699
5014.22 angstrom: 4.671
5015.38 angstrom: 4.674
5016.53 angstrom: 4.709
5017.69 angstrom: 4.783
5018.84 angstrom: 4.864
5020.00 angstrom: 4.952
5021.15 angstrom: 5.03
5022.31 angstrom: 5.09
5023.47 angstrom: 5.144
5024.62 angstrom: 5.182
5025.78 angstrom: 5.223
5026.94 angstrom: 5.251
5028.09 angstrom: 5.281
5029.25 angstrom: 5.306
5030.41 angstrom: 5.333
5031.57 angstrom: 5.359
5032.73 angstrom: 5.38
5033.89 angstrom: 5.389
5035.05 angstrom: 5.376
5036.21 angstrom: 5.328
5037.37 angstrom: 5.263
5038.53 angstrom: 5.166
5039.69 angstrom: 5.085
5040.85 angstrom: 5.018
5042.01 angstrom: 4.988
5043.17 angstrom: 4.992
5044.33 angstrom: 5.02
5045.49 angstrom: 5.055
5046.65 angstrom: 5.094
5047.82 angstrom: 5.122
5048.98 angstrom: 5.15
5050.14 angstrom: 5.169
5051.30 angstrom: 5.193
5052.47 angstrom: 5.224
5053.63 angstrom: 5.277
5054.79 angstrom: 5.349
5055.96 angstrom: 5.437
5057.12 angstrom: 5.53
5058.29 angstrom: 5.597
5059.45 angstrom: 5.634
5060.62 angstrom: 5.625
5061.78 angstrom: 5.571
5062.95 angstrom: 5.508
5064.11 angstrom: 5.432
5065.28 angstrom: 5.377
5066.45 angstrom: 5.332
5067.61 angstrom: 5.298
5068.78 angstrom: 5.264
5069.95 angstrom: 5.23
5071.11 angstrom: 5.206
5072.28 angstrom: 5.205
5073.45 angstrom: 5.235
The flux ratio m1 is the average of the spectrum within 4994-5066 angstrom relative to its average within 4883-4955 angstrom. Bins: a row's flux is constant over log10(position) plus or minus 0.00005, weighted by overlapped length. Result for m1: 1.20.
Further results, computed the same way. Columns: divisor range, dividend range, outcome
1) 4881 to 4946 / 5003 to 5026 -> 1.17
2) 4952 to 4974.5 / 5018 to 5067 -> 1.06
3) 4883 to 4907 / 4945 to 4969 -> 1.38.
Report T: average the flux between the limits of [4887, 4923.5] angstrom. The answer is 3.76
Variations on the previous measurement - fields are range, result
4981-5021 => 4.65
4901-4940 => 4.29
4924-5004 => 4.82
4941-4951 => 4.8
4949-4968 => 4.82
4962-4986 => 5.13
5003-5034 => 4.97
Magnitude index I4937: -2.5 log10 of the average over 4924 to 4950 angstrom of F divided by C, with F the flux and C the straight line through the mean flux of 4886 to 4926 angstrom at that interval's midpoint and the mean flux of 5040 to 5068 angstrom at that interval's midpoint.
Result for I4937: -0.17 mag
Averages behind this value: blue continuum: 3.81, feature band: 4.84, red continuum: 5.29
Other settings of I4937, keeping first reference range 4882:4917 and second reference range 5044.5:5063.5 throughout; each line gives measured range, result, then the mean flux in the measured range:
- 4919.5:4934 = -0.22 mag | 4.77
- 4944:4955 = -0.15 mag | 4.79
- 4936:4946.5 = -0.17 mag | 4.77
